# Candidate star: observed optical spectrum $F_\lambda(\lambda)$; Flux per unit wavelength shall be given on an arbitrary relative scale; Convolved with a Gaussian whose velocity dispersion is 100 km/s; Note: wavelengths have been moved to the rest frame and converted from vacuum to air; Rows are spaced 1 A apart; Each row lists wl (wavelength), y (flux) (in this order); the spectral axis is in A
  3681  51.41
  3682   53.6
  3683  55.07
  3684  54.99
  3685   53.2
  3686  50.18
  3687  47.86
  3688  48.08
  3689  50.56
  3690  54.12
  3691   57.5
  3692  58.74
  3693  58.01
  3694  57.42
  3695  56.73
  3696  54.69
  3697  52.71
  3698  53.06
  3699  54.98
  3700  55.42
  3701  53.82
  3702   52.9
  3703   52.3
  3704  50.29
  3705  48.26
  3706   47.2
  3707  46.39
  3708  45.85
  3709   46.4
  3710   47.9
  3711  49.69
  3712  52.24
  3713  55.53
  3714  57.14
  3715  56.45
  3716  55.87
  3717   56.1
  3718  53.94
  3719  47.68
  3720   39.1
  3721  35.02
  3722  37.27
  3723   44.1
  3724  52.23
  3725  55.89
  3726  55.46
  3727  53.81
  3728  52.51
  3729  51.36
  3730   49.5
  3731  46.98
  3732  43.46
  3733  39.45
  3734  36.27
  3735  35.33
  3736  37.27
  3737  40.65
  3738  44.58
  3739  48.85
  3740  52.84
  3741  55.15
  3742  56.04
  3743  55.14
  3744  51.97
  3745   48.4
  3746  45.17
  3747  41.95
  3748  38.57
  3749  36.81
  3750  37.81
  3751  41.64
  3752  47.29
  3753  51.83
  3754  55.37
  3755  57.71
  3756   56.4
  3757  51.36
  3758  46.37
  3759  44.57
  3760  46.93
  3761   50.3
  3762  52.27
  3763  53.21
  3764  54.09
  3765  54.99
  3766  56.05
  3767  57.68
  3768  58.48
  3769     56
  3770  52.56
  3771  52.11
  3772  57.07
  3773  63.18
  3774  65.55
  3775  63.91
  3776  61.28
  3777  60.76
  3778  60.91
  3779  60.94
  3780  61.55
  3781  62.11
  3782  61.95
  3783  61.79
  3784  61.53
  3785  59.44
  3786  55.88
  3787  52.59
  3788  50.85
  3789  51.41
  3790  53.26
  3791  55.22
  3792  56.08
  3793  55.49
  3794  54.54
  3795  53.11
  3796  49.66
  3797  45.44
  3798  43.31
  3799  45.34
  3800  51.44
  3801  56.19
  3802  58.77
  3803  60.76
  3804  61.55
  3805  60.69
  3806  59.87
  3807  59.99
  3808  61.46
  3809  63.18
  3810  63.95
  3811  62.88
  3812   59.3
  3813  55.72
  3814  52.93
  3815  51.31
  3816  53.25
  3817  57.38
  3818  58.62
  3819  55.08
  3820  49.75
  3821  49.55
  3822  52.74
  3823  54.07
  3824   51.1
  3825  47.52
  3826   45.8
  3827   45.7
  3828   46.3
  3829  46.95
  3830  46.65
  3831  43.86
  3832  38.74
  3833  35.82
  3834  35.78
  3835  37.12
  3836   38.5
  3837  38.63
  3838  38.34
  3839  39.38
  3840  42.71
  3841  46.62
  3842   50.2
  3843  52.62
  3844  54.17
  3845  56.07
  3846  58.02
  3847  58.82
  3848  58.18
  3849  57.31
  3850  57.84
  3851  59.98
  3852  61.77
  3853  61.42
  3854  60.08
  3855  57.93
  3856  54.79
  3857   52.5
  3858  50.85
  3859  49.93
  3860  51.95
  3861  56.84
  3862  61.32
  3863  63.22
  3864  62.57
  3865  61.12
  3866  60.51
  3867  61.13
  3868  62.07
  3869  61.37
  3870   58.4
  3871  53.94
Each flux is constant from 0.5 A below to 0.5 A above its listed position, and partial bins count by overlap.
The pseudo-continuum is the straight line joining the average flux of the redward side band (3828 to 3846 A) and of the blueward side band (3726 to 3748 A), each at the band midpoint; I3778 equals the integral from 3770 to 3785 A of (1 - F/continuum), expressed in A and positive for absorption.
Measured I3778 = -4.9 A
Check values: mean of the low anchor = 47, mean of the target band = 60.7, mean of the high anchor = 44.1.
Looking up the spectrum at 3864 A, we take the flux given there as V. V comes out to 62.57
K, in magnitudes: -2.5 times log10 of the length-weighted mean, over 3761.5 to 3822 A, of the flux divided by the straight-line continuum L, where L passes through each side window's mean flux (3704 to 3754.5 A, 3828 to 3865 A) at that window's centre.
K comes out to -0.14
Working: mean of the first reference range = 47.7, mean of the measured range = 56.6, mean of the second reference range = 51.1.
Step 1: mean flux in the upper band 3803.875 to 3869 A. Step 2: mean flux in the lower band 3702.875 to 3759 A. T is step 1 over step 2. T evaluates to 1.1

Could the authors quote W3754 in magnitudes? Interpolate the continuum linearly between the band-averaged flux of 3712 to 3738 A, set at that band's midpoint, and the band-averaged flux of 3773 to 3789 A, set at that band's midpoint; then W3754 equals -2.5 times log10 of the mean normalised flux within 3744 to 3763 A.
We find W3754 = 0.14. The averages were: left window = 47.6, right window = 59.9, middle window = 47.5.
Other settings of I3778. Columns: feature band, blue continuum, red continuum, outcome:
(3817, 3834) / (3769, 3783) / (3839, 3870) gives 2.93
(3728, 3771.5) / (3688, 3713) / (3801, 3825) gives 4.57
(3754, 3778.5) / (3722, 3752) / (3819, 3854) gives -4.36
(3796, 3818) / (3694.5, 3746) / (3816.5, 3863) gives -2.61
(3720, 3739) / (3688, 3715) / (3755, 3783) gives 3.24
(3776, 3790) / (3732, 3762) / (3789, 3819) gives -1.63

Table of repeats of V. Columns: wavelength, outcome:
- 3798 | 43.31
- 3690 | 54.12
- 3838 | 38.34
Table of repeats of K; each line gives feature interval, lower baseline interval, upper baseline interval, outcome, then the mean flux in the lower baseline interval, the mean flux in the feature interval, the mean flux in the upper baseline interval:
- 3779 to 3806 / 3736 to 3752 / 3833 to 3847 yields -0.211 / 46.1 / 55.6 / 45.4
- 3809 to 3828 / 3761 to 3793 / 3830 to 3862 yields -0.011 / 57.4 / 53.8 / 50.3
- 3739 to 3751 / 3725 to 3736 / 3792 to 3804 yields 0.015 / 46.4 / 47.1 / 52.7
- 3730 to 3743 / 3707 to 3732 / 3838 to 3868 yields 0.117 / 49.7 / 45.3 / 55.7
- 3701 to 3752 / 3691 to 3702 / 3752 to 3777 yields 0.160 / 55.5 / 47.7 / 54.9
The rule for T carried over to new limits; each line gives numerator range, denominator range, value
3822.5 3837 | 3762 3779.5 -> 0.75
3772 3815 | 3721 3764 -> 1.21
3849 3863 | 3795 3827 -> 1.04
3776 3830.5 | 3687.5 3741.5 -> 1.10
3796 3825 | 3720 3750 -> 1.20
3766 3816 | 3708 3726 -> 1.15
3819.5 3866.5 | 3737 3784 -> 0.96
